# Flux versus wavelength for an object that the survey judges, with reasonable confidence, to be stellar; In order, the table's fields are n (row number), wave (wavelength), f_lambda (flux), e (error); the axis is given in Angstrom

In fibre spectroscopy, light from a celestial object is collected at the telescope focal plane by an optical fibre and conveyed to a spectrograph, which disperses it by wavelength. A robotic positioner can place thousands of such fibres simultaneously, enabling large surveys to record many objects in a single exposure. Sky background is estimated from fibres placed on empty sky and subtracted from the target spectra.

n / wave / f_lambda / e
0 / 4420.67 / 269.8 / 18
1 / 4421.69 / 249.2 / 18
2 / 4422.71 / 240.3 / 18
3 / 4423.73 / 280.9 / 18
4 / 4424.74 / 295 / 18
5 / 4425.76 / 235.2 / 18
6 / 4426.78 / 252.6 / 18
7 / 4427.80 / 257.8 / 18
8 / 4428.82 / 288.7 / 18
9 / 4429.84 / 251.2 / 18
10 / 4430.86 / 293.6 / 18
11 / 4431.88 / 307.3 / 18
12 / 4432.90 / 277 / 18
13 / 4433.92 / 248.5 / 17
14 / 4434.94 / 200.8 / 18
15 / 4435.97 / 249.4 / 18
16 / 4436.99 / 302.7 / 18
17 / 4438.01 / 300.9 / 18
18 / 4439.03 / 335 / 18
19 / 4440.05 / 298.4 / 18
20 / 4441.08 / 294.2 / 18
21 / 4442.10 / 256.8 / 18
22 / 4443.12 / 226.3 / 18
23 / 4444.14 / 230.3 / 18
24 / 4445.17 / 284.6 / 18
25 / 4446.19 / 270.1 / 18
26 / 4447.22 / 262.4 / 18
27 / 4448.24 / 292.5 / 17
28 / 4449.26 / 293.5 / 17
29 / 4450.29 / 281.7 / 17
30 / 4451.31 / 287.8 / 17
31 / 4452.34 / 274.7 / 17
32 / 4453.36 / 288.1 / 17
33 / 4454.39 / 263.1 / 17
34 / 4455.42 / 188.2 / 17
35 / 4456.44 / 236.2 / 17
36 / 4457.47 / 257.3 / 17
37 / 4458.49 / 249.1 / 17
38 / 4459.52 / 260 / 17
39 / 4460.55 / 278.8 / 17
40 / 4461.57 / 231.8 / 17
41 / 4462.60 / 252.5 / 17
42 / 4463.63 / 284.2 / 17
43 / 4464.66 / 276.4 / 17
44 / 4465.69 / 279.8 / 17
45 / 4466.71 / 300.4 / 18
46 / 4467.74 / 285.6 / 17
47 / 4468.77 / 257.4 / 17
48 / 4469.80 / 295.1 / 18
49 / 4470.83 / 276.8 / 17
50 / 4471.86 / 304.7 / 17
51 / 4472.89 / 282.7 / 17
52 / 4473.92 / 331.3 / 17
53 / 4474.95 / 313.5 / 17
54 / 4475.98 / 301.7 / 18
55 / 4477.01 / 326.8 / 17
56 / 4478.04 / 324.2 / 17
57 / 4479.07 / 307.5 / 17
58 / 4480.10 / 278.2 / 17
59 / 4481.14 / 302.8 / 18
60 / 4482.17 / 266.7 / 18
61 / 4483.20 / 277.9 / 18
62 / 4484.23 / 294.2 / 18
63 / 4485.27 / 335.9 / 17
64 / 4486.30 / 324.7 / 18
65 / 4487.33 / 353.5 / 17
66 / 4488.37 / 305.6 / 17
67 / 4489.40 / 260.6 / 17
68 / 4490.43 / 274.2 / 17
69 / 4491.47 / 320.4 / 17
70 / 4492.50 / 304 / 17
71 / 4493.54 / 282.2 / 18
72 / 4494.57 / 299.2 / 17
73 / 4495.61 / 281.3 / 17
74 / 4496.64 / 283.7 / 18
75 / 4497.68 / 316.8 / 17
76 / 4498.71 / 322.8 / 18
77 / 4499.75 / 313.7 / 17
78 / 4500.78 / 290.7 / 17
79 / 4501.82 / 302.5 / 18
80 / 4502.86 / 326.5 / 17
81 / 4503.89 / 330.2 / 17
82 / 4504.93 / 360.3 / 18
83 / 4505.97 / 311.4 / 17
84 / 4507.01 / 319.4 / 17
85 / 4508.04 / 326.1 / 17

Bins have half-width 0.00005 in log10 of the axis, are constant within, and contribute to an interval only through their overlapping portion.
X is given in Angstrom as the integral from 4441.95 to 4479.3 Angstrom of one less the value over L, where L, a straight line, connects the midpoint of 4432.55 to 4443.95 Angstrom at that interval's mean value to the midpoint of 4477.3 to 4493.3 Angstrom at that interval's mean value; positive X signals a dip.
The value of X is 1.3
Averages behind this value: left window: 271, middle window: 276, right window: 302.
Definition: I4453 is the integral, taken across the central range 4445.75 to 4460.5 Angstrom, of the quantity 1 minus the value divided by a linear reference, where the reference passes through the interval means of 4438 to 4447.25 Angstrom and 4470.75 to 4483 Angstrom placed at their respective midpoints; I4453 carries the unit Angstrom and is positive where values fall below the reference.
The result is 0.9 Angstrom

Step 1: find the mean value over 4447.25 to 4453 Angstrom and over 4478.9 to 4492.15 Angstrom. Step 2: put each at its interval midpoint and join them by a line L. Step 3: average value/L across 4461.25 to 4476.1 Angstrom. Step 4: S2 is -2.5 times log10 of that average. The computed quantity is 0.03 mag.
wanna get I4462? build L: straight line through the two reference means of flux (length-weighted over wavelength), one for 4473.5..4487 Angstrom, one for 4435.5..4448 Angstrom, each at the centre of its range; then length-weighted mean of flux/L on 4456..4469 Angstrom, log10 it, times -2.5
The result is 0.11 mag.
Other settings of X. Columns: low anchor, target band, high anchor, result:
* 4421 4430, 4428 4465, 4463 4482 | 1.0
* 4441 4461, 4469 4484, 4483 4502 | -0.6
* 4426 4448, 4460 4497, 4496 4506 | 0.8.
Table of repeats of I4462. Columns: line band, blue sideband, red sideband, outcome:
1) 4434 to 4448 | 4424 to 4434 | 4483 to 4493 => 0.04 mag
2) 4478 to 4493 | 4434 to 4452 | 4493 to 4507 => 0.00 mag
